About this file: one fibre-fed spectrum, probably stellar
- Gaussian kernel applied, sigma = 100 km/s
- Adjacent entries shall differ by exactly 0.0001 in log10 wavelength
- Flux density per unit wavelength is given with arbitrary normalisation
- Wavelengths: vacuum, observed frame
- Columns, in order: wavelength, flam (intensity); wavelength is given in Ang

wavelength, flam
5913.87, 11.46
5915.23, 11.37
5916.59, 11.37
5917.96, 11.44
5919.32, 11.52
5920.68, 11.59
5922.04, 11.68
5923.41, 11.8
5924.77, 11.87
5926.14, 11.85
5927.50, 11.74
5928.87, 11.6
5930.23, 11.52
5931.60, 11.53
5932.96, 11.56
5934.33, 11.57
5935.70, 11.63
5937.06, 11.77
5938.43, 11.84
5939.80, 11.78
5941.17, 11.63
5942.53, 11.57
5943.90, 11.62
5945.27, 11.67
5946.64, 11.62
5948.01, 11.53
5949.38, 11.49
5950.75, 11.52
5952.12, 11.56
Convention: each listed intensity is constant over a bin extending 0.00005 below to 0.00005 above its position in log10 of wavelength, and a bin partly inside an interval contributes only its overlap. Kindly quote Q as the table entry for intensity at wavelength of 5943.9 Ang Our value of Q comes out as 11.62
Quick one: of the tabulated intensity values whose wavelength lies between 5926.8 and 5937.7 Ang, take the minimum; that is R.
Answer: 11.52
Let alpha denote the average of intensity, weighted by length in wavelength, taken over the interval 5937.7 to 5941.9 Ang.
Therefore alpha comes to 11.7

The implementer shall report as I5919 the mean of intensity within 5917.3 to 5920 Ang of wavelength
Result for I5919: 11.5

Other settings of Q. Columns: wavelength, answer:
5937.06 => 11.77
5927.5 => 11.74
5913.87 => 11.46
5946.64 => 11.62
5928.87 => 11.6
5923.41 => 11.8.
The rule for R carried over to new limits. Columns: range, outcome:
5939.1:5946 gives 11.57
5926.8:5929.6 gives 11.6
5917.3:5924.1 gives 11.44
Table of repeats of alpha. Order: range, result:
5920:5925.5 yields 11.7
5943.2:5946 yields 11.6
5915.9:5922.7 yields 11.5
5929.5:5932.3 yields 11.6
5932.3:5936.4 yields 11.6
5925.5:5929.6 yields 11.7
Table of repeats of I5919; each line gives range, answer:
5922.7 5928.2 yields 11.8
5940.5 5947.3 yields 11.6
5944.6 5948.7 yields 11.6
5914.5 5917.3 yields 11.4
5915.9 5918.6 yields 11.4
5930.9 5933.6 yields 11.6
